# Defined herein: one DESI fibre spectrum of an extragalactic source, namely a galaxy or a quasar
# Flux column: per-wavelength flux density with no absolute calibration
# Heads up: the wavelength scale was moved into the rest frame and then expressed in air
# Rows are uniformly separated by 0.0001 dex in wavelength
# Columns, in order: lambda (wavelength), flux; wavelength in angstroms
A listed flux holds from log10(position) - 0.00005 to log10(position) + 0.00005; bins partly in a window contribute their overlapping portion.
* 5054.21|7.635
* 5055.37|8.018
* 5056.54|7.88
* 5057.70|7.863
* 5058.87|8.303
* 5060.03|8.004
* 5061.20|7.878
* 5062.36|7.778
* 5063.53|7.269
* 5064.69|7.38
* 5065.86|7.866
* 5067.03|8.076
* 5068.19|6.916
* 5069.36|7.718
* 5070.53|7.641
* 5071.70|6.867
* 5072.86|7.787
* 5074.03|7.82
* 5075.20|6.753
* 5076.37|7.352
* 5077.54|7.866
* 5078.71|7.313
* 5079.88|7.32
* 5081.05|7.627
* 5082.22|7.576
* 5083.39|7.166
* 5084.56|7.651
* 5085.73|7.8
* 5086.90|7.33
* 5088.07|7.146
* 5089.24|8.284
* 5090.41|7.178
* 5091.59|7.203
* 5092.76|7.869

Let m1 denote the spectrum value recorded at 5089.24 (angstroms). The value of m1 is 8.284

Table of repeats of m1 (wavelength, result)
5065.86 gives 7.866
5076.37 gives 7.352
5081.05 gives 7.627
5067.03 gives 8.076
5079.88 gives 7.32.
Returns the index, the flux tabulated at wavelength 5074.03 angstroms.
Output 7.82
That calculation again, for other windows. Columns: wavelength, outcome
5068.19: 6.916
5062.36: 7.778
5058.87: 8.303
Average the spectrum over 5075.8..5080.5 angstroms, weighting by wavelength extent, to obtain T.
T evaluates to 7.46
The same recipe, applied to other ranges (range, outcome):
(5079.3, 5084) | 7.42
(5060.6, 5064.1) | 7.64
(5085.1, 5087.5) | 7.57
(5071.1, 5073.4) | 7.34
